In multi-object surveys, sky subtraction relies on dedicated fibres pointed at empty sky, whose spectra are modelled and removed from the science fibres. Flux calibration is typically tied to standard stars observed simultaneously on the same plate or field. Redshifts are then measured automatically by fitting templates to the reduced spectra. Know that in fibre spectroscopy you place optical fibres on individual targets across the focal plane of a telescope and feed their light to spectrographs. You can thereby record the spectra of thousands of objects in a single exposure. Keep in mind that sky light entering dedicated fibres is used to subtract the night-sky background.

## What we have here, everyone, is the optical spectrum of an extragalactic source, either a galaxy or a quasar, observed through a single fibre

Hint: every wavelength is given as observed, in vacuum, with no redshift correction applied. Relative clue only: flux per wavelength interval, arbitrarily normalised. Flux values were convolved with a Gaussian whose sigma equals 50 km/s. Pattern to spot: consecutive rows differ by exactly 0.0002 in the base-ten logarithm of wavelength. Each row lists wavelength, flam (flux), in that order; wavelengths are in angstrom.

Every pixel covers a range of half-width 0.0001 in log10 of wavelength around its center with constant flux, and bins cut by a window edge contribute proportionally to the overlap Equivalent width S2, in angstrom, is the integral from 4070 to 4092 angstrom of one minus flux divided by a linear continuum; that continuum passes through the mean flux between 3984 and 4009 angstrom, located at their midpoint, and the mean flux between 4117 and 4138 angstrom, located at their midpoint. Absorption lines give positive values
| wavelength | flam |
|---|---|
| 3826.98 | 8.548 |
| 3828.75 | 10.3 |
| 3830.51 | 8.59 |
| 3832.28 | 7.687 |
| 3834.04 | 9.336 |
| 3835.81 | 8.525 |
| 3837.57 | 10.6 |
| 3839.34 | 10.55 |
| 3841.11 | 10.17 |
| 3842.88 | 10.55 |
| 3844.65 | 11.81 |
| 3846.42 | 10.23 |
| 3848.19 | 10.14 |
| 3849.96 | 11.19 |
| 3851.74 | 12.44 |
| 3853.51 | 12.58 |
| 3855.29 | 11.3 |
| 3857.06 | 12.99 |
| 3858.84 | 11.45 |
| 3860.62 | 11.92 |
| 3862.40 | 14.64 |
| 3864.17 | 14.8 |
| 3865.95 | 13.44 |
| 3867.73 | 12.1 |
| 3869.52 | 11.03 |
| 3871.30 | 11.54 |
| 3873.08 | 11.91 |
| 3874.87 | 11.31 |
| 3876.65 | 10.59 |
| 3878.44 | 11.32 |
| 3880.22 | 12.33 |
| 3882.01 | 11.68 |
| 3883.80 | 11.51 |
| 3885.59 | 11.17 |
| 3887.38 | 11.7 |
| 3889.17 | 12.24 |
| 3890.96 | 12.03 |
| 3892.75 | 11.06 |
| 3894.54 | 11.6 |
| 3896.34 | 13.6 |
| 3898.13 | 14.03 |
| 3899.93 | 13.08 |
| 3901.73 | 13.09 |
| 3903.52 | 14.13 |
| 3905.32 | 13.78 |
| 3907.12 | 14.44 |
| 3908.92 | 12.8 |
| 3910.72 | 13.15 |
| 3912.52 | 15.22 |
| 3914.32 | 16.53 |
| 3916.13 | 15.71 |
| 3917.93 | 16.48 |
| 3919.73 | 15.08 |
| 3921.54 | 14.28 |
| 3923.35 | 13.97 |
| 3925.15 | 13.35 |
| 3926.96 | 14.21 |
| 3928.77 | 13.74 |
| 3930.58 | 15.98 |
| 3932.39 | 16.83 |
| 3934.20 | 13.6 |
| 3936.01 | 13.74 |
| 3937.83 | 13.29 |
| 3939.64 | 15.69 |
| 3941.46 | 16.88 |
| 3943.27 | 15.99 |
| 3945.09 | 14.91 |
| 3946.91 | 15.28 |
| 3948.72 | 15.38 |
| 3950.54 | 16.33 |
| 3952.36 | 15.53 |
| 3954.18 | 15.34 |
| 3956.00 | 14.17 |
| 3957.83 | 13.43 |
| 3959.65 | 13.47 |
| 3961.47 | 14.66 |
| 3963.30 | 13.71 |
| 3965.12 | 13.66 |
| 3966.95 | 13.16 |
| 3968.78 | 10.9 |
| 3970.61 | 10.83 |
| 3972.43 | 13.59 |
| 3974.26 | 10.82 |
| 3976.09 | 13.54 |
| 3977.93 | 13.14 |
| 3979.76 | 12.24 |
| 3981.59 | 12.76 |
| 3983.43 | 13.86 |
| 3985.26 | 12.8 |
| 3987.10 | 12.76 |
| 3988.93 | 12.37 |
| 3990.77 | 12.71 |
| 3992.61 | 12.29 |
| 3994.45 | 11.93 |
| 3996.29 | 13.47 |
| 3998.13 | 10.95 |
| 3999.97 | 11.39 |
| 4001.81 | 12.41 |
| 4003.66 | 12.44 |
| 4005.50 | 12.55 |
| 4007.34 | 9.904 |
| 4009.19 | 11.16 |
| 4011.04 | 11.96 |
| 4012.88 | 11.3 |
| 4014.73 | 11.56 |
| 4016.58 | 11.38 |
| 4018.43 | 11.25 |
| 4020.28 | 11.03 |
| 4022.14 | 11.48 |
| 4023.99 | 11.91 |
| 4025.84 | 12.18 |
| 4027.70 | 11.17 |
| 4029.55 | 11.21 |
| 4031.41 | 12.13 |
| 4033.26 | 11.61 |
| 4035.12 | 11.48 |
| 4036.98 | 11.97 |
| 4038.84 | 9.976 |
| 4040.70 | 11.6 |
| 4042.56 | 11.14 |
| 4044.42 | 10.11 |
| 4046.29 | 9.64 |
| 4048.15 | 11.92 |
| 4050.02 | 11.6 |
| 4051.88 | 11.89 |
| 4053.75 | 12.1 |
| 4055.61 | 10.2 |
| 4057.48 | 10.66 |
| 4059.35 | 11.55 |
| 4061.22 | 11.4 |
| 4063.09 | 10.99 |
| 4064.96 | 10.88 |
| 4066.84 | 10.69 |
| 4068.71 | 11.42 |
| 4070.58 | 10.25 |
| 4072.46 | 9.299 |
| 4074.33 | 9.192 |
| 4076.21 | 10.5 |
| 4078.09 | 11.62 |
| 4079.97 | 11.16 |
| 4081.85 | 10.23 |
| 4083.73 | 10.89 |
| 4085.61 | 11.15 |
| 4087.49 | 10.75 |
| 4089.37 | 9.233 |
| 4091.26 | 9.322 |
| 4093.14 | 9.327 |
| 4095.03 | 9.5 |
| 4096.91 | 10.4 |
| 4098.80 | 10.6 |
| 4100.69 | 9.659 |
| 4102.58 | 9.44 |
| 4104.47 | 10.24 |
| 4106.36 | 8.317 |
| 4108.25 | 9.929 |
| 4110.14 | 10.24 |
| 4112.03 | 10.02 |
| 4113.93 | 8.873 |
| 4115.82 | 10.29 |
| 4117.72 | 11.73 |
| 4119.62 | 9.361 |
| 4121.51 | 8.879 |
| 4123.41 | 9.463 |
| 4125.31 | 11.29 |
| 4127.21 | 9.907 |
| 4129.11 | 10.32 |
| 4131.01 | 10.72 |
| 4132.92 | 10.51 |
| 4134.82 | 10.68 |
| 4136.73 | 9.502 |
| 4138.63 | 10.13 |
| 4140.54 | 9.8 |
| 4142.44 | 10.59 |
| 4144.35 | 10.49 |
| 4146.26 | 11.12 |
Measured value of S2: 1.2 angstrom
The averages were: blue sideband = 12.1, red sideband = 10.2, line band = 10.3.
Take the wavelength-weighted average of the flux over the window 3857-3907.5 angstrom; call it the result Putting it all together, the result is 12.4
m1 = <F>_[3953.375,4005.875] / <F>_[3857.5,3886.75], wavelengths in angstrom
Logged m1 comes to 1.06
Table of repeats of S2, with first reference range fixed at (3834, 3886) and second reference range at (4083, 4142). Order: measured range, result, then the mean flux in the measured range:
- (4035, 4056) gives -1.46 angstrom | 11.1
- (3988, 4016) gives -3.14 angstrom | 11.9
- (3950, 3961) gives -3.70 angstrom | 14.7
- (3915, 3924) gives -3.20 angstrom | 15.2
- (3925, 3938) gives -3.91 angstrom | 14.5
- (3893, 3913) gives -3.79 angstrom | 13.4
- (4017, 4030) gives -1.12 angstrom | 11.5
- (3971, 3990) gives -3.37 angstrom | 12.7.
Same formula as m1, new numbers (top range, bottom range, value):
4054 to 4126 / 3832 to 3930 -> 0.82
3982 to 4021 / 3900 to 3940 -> 0.83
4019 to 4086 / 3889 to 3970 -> 0.78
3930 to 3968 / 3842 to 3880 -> 1.24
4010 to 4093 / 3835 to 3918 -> 0.89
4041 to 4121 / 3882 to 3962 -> 0.74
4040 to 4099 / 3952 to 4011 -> 0.84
